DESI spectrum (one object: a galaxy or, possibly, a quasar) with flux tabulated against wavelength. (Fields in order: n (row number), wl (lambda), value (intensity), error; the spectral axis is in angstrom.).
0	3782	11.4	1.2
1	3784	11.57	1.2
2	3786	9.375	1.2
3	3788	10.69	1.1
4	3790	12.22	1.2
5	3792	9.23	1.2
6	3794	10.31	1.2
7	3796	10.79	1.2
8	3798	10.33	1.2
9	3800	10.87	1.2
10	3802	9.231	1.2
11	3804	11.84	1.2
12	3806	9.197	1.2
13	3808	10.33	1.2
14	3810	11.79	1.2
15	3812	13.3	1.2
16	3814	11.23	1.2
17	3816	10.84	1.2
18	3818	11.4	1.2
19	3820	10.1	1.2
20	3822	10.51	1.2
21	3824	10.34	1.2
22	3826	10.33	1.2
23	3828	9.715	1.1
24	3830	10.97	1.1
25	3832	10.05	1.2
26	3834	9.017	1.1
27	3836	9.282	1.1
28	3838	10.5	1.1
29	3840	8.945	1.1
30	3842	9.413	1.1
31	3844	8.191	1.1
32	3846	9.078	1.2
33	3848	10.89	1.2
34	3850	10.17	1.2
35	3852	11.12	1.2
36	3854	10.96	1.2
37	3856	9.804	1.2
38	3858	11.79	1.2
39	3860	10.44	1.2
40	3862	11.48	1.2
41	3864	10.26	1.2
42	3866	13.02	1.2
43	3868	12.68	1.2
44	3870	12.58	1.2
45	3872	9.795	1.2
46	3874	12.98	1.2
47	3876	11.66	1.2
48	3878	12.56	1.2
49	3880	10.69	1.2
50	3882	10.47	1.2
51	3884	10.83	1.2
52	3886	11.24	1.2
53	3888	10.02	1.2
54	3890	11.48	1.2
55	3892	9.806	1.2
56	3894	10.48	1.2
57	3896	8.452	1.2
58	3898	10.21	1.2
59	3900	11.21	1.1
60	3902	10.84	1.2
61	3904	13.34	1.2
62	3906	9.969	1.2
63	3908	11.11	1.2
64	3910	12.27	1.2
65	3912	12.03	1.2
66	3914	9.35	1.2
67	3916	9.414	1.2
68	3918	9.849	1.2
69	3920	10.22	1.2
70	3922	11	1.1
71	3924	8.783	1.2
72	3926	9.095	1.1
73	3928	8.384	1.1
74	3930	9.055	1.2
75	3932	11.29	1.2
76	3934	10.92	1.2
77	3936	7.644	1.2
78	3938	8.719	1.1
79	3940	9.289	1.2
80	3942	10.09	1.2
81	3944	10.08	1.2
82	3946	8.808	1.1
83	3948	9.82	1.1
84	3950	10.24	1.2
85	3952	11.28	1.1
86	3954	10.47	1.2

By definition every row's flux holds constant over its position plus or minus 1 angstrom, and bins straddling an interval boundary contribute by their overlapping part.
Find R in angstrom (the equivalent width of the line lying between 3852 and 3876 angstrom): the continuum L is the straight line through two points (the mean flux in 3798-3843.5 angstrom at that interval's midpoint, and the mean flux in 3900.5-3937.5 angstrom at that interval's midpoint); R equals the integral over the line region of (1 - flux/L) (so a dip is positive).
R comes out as -2.6 angstrom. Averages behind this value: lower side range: 10.4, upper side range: 10.2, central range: 11.4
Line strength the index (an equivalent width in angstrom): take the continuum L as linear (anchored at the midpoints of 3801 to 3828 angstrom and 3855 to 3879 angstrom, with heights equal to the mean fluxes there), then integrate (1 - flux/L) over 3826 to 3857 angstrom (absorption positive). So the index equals 3.6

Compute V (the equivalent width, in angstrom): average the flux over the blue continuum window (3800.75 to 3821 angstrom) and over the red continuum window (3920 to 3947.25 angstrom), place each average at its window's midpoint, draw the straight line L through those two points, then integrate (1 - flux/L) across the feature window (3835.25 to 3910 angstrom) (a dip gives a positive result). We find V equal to -4.2 angstrom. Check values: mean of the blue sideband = 10.9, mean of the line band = 10.8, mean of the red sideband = 9.5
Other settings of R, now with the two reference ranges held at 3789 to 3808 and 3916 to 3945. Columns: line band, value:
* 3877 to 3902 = -2.0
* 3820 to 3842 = 0.6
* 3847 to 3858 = -0.7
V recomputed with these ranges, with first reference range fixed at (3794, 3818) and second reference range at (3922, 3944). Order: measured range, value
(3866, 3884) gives -2.9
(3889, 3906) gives -1.5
